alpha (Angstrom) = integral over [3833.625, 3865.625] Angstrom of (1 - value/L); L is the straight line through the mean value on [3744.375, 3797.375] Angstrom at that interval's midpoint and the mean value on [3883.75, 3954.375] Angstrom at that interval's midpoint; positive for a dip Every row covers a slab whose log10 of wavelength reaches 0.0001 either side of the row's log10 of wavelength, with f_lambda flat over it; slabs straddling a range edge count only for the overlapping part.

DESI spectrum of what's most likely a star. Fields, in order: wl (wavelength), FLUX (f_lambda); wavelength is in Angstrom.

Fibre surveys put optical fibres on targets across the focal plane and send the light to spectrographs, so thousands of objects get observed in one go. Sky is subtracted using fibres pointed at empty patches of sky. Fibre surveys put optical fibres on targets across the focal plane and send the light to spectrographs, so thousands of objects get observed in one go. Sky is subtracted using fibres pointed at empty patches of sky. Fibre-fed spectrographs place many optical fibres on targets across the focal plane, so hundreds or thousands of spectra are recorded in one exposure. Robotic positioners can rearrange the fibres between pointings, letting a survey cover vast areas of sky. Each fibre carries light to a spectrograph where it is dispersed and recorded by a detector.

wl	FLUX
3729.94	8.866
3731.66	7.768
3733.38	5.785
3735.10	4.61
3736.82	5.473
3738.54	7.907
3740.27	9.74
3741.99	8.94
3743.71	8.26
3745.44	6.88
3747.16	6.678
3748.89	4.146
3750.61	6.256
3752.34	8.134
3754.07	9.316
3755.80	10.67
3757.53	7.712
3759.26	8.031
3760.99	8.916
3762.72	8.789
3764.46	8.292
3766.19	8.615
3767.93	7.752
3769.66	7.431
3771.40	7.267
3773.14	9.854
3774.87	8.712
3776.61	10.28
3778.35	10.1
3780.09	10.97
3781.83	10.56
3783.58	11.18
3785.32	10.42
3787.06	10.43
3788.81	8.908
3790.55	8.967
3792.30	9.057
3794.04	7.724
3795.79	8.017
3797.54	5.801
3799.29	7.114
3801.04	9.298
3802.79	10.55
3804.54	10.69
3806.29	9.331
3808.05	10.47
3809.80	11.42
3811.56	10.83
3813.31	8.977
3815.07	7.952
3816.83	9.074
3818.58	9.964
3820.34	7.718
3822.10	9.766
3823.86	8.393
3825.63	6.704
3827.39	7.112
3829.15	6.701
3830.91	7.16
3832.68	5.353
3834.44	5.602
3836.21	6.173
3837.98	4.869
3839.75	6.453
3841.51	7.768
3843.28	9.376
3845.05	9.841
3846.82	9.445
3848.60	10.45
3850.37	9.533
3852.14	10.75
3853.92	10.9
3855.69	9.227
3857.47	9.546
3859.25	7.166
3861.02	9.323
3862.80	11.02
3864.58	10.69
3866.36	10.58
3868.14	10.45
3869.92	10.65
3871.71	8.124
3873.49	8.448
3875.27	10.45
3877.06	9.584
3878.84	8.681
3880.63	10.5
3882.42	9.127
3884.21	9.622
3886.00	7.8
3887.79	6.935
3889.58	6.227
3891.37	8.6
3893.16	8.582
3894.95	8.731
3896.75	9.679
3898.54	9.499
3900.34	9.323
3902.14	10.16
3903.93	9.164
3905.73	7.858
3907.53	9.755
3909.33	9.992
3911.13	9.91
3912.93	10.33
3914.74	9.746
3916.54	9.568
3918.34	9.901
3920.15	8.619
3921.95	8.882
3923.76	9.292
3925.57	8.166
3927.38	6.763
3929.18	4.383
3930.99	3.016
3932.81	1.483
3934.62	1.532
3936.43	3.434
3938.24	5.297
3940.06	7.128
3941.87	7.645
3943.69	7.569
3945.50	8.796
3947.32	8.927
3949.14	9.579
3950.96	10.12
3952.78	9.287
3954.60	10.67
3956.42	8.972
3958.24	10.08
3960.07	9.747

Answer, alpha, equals -2.0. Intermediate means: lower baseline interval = 8.63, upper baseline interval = 8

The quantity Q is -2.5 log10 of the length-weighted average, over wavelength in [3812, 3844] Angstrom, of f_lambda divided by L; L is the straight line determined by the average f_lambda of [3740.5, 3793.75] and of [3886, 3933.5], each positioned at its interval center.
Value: 0.13 mag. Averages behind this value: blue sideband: 8.72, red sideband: 8.27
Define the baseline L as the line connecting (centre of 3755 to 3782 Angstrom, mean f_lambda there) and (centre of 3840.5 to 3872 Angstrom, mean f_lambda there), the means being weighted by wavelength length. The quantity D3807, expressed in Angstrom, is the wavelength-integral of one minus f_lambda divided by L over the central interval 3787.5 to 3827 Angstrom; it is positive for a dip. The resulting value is 1.5 Angstrom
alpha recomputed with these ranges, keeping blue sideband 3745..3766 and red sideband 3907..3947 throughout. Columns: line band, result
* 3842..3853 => -3.3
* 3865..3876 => -3.4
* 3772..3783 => -3.2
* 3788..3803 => -1.1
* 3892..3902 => -2.4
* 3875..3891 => -2.6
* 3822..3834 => 0.9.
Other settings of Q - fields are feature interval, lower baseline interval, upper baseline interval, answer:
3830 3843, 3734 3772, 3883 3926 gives 0.31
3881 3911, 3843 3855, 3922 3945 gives -0.17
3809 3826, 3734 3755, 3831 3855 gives -0.16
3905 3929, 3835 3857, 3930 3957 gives -0.22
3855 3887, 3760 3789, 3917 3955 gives -0.18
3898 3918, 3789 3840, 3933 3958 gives -0.24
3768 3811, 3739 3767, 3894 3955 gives -0.16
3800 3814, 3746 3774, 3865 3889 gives -0.19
